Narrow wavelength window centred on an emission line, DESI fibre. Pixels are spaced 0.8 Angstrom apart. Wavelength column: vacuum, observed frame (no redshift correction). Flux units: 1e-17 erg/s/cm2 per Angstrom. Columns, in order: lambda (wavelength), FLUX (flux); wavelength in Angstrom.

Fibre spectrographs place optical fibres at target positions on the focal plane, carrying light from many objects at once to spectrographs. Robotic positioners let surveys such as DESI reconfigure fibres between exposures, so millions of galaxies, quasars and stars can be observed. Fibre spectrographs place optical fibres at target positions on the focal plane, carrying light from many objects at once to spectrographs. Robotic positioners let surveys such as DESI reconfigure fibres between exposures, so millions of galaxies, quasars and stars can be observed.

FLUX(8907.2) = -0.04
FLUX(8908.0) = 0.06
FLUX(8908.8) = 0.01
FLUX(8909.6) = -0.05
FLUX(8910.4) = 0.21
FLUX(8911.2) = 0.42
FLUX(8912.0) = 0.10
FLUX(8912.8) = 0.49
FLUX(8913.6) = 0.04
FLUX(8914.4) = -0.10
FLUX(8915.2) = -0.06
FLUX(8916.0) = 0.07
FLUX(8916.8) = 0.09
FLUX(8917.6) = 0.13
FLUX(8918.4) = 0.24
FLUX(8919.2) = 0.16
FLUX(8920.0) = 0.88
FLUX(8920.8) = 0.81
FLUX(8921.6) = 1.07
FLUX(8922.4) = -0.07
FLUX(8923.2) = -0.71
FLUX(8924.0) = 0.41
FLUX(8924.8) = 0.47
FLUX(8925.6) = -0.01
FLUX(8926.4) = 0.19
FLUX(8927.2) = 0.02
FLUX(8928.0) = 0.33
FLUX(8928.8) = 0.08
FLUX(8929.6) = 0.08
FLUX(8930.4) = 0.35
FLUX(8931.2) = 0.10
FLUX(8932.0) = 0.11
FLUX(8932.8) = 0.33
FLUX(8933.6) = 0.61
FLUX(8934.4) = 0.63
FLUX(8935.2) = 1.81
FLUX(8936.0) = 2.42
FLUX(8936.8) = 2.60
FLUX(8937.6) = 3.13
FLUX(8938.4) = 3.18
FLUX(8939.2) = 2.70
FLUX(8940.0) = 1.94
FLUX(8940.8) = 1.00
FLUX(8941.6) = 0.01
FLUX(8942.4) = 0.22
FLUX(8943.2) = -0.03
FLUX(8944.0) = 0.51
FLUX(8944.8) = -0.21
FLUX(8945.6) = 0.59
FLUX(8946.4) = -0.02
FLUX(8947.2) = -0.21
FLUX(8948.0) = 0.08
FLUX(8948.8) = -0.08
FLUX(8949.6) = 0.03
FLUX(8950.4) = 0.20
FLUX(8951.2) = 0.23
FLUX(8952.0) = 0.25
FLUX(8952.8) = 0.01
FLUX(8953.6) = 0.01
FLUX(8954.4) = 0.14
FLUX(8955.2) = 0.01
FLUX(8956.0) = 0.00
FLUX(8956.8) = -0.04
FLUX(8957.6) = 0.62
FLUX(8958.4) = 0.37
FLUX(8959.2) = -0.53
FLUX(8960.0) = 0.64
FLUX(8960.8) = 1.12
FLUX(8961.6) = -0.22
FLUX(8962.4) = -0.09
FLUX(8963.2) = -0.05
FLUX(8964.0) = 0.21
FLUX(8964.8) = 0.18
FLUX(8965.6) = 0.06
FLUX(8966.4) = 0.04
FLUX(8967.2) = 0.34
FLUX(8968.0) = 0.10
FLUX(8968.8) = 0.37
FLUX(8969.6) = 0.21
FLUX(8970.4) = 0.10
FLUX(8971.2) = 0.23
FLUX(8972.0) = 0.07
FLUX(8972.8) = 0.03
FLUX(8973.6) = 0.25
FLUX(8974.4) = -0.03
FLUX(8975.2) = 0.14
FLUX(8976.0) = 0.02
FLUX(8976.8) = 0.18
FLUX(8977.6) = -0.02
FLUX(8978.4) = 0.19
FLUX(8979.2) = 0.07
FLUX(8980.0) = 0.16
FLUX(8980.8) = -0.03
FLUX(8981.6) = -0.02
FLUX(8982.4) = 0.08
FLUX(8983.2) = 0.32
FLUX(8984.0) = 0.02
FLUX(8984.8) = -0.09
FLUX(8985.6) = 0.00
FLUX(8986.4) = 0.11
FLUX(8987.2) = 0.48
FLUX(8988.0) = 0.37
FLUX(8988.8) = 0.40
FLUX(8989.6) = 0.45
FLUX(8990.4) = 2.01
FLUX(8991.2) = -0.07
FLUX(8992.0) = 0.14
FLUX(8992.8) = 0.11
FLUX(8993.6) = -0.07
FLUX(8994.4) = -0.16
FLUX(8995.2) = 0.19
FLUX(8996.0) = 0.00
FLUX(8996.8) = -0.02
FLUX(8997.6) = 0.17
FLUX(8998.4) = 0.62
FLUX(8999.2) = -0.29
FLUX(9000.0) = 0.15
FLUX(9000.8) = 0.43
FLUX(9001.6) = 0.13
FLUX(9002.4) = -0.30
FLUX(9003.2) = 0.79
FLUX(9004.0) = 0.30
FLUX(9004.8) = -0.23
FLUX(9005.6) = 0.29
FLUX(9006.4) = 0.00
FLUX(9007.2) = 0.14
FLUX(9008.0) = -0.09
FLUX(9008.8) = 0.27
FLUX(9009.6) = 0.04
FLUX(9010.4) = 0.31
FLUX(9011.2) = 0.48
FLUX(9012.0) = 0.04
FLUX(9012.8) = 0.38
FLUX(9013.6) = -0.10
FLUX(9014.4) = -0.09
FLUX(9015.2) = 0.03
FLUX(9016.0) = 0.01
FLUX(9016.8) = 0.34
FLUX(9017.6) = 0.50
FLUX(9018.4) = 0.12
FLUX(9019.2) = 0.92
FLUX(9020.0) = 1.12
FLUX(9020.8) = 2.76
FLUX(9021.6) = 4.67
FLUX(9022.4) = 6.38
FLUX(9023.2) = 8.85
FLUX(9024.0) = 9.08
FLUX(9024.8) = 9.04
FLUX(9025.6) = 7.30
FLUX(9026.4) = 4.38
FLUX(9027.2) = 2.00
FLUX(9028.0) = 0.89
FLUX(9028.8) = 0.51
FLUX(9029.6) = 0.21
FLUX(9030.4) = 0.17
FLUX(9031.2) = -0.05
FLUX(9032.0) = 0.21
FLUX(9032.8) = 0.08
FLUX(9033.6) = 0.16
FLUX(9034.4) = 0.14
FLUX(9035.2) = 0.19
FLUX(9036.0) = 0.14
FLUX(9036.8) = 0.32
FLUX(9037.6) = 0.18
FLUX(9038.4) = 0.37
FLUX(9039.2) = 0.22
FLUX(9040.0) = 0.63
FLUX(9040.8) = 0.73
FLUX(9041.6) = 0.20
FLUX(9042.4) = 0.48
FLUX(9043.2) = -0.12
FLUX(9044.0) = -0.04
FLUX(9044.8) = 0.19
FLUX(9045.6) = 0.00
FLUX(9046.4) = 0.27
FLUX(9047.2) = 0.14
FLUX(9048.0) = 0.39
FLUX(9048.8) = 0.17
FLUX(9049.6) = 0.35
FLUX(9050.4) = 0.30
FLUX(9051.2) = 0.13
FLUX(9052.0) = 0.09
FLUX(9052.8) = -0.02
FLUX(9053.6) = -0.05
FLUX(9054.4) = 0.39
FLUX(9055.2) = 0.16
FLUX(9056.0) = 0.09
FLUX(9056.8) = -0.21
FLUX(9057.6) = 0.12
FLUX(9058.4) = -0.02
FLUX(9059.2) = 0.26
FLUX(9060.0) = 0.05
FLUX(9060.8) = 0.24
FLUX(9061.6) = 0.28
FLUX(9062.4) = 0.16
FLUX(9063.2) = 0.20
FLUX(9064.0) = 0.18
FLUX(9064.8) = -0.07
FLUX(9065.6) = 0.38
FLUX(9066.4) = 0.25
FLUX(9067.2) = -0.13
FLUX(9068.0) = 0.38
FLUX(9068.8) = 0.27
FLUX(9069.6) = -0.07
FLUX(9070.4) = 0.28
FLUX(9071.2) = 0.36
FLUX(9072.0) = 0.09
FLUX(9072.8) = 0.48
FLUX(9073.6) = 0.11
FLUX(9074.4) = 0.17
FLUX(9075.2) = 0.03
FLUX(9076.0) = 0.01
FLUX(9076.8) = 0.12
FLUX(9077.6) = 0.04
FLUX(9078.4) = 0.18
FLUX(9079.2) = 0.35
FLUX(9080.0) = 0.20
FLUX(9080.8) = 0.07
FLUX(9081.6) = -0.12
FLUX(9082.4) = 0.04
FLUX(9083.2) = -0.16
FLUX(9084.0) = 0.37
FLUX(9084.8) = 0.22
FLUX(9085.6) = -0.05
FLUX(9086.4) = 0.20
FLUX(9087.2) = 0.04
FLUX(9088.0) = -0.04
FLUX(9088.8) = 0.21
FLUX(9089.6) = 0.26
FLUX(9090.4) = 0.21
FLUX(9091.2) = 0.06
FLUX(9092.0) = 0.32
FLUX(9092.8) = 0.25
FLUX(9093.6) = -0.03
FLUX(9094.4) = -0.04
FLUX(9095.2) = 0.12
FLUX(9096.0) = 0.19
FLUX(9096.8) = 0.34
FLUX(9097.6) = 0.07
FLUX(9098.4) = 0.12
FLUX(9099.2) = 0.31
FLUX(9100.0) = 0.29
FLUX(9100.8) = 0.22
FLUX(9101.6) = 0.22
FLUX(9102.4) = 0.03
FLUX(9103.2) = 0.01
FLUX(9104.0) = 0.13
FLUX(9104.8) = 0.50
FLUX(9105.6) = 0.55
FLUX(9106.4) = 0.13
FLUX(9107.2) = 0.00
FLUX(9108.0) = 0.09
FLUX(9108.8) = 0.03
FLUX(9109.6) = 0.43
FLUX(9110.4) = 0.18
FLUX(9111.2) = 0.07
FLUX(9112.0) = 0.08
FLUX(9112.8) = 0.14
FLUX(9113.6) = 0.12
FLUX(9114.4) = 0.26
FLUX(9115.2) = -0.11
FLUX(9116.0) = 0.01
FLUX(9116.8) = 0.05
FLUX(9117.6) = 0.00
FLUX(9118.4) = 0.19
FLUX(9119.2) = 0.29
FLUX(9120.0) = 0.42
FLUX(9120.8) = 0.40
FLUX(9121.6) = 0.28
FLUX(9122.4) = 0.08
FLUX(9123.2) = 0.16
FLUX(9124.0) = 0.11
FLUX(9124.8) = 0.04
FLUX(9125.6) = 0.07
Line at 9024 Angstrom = [O III] 5007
